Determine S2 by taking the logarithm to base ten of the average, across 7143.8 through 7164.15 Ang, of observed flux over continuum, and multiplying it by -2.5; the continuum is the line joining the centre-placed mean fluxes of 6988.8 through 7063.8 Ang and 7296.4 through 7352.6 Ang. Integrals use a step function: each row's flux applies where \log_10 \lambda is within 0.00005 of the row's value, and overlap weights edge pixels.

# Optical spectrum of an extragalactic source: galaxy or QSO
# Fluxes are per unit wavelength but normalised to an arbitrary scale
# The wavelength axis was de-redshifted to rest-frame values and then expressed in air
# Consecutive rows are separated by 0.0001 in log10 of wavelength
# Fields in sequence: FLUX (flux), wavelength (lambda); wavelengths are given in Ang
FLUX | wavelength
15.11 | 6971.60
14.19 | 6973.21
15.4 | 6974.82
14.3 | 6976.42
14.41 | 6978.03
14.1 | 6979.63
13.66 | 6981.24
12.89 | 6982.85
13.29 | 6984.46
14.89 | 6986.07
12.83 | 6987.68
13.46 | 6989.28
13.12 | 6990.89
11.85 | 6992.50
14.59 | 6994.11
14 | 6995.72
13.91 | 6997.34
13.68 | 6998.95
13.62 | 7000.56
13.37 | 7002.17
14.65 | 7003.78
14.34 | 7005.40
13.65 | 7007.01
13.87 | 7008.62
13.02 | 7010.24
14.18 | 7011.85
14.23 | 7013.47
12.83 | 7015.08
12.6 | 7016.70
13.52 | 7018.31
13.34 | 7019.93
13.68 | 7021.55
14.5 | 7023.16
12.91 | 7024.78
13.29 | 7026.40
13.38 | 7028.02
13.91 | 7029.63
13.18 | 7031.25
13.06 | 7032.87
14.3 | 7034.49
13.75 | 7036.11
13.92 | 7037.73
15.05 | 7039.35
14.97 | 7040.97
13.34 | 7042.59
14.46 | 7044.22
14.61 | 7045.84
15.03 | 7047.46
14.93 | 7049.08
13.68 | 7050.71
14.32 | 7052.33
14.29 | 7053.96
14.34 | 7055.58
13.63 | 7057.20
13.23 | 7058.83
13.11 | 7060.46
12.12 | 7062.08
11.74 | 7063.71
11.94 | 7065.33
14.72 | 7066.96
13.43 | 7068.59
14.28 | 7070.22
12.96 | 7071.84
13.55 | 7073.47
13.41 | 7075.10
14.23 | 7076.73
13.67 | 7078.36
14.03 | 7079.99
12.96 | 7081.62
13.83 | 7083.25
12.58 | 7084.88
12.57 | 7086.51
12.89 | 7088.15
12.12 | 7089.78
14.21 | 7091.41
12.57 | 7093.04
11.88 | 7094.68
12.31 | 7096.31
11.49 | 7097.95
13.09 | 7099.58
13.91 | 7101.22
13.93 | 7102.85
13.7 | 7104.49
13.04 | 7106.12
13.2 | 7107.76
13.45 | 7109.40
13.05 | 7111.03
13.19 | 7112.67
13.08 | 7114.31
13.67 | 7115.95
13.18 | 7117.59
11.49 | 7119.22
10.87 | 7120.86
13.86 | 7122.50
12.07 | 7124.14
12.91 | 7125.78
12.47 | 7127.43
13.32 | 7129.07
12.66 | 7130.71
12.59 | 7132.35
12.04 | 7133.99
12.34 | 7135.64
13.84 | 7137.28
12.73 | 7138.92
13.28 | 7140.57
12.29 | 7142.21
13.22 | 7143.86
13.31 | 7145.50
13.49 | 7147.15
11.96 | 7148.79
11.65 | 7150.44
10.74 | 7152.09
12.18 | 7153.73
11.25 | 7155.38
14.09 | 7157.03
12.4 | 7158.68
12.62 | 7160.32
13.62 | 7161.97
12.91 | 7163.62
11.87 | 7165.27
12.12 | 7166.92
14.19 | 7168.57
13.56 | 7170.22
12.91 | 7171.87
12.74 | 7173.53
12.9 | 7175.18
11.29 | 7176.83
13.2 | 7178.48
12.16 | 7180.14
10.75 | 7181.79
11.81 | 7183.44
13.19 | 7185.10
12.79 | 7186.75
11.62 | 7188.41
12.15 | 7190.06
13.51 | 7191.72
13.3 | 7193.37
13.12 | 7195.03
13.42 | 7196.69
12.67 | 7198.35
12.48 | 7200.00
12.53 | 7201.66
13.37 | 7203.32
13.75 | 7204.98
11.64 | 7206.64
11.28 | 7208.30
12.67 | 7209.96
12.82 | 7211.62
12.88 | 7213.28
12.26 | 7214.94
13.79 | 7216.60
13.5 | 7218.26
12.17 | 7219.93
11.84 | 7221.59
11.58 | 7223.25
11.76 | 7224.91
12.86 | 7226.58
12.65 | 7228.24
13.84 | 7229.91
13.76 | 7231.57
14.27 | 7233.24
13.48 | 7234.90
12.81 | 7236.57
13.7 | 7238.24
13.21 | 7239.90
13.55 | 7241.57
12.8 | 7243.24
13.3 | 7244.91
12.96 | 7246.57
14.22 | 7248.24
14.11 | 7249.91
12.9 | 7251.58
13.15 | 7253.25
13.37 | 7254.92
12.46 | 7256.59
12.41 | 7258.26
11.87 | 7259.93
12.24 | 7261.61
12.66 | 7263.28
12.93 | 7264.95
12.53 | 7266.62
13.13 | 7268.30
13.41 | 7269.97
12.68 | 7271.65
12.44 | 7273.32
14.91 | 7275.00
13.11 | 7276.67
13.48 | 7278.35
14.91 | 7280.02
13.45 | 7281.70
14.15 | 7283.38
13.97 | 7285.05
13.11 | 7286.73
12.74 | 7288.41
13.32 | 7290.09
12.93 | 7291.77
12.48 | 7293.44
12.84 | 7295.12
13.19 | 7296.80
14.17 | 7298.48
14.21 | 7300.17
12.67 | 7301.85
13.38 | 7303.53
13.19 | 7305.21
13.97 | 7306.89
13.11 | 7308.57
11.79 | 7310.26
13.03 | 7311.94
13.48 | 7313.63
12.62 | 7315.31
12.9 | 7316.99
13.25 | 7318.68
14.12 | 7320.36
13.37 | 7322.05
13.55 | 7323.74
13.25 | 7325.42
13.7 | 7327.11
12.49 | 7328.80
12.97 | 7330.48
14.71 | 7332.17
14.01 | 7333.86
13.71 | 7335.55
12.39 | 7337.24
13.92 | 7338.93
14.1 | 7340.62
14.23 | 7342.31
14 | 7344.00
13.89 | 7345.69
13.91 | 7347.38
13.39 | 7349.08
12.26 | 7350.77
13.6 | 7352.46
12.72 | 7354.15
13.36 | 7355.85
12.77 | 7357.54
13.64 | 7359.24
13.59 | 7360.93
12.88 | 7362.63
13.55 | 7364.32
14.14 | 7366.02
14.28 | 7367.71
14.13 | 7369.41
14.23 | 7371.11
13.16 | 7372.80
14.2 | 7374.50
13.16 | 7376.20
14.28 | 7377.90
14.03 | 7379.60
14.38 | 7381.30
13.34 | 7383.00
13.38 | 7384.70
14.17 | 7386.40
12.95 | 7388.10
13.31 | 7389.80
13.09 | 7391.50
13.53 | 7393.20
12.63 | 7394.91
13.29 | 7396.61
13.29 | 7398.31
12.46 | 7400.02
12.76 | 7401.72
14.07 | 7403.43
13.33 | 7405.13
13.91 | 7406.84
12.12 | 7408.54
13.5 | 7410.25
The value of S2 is 0.09 mag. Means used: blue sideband 13.7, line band 12.5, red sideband 13.4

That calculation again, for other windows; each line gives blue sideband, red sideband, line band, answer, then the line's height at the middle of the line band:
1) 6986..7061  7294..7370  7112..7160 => 0.09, 13.7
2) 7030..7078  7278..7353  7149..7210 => 0.09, 13.6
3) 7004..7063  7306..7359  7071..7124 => 0.05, 13.7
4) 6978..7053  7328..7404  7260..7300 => 0.03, 13.6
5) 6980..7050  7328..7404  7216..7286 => 0.04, 13.6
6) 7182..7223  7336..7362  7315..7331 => 0.00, 13.3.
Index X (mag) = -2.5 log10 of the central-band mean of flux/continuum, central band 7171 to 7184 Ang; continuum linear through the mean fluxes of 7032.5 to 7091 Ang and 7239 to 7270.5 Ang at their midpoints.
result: 0.09 mag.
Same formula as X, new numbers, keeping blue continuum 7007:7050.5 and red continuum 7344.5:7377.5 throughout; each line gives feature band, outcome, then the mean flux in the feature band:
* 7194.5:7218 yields 0.07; 12.8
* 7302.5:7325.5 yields 0.03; 13.2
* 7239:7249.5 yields 0.02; 13.4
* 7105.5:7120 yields 0.06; 13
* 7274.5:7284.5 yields -0.03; 14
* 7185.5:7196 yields 0.07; 12.8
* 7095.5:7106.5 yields 0.06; 13.1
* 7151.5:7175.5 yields 0.08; 12.7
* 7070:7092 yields 0.04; 13.3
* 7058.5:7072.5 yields 0.06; 13.1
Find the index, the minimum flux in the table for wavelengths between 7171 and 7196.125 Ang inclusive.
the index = 10.75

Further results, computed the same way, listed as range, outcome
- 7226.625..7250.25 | 12.65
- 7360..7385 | 12.88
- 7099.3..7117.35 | 13.04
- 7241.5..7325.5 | 11.79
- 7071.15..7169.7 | 10.74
